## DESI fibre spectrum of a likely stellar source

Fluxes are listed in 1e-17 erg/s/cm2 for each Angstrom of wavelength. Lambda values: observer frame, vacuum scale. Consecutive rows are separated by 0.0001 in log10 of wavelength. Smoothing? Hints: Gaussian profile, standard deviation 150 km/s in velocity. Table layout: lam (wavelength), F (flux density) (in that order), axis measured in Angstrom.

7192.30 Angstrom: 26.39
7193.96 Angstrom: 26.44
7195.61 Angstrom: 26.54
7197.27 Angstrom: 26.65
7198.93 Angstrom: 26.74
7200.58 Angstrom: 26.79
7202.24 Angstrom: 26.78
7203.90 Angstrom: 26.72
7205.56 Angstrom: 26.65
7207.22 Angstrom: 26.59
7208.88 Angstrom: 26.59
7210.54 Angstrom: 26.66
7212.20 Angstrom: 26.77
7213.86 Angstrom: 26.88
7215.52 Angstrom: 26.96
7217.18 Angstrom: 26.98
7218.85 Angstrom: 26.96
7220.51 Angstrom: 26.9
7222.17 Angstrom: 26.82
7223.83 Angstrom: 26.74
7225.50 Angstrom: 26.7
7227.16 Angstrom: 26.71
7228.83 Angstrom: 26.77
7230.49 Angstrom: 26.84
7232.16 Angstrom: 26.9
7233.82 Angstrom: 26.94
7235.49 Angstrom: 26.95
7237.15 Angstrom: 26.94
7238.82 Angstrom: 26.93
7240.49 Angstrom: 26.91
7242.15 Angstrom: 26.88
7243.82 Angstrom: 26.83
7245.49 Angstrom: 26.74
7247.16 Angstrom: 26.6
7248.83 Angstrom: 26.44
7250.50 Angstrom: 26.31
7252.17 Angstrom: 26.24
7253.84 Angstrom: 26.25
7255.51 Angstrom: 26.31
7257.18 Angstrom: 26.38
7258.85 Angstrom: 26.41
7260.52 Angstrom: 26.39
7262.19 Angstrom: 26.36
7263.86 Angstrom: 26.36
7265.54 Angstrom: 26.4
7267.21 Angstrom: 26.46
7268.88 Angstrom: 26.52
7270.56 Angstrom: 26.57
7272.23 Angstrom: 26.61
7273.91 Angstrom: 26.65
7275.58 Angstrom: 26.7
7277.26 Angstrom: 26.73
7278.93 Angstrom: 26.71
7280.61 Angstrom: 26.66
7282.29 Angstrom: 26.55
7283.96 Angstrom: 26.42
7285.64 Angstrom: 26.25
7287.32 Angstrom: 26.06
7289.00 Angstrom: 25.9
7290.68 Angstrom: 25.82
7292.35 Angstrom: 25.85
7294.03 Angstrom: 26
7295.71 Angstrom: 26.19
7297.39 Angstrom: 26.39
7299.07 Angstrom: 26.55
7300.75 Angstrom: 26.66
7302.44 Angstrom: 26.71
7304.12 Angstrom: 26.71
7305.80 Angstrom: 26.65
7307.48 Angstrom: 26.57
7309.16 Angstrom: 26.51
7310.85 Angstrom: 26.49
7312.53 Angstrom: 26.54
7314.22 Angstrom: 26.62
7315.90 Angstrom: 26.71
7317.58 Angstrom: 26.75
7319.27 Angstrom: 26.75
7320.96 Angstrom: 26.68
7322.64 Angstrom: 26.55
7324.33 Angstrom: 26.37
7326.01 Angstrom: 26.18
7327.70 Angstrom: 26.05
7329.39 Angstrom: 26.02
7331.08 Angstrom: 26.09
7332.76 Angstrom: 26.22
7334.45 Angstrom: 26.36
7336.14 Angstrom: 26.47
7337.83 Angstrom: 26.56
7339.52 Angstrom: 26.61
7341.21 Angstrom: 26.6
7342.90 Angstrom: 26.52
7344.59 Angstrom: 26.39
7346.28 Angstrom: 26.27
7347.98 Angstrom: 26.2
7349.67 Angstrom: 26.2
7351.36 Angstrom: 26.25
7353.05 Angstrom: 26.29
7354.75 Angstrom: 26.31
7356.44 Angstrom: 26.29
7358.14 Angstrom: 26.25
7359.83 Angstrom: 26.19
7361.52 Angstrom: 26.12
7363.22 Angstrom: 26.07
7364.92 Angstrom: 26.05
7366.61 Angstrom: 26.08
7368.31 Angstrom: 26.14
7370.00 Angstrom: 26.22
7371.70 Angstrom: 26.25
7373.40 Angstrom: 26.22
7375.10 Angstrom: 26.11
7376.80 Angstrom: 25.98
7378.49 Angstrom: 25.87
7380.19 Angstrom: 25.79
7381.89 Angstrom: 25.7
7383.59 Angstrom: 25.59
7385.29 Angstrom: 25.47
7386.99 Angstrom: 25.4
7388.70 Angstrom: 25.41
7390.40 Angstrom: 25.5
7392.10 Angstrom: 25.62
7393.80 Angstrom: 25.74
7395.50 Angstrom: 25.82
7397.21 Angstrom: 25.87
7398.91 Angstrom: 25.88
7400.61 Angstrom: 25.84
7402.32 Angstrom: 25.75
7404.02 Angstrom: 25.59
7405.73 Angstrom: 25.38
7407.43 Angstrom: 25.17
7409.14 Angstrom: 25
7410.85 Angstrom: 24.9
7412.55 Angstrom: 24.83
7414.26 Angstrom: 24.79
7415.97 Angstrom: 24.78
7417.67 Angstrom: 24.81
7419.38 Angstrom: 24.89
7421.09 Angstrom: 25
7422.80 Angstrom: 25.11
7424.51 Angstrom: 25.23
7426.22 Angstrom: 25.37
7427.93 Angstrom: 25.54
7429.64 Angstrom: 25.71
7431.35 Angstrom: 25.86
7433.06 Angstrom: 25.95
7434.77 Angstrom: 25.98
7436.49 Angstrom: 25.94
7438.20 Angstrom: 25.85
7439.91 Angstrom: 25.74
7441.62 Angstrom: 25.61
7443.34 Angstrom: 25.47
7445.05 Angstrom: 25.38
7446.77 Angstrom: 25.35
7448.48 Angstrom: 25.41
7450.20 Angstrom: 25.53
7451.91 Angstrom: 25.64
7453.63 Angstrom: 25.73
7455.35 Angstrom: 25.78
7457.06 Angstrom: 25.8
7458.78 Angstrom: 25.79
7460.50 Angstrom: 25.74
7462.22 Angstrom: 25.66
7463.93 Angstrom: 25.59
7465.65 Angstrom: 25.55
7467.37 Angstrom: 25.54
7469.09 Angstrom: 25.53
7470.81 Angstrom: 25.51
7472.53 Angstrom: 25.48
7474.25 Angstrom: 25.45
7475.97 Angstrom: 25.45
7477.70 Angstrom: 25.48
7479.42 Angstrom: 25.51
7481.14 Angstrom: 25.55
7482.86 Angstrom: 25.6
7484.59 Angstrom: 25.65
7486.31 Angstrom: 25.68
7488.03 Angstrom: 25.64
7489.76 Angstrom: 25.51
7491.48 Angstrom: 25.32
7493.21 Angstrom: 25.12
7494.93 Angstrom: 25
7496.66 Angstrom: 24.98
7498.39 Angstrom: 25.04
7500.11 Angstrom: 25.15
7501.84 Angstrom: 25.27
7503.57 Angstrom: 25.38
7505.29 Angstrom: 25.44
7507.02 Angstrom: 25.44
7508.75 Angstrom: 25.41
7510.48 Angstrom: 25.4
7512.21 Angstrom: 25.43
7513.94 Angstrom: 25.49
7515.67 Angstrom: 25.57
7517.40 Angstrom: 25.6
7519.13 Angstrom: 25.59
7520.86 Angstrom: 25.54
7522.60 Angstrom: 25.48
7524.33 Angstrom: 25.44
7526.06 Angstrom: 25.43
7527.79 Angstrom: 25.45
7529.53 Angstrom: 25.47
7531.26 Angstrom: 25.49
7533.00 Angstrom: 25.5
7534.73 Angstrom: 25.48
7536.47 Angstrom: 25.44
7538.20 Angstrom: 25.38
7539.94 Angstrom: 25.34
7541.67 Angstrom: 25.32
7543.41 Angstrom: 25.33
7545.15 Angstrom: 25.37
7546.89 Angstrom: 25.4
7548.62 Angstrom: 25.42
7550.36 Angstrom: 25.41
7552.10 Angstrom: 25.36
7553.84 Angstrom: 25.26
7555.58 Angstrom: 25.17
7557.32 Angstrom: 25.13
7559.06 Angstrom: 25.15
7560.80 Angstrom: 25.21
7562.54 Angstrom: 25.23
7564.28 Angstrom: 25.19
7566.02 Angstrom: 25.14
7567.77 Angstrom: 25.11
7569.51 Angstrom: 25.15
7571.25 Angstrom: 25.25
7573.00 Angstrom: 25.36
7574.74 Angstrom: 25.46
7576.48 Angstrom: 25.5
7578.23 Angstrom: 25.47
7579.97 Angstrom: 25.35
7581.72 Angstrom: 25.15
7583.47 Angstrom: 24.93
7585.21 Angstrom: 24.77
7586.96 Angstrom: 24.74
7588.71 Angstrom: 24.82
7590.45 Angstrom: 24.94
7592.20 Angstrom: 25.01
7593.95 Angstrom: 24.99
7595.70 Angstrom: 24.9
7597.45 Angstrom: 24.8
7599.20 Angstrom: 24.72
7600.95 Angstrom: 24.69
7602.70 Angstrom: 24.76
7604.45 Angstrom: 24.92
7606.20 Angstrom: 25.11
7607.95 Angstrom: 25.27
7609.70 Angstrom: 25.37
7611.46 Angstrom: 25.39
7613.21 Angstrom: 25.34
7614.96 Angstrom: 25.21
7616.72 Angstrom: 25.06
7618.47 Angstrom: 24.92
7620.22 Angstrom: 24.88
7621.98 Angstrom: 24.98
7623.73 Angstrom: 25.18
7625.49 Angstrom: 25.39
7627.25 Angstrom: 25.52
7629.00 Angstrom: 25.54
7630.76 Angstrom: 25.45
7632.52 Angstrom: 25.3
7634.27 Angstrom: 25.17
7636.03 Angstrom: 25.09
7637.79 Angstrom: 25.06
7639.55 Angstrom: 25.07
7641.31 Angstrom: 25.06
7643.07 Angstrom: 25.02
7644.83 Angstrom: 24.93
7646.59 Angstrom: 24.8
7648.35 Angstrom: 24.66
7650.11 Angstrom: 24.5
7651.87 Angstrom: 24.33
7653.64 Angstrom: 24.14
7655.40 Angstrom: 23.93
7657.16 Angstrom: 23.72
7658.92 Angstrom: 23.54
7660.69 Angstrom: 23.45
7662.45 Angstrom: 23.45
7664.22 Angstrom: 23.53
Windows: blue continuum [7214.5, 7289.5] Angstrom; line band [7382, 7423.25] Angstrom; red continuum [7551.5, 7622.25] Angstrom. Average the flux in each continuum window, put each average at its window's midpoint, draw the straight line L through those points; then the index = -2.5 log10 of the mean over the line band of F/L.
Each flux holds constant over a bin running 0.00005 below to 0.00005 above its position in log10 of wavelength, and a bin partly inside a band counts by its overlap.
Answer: 0.02 mag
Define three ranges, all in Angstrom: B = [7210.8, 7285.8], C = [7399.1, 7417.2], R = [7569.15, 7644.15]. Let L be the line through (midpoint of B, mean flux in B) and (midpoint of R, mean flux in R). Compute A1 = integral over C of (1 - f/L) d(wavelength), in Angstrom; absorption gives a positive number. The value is 0.52 Angstrom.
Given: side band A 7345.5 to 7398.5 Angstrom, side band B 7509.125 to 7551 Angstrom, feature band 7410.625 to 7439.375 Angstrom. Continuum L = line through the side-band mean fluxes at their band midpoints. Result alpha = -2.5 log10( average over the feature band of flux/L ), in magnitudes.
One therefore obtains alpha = 0.02 mag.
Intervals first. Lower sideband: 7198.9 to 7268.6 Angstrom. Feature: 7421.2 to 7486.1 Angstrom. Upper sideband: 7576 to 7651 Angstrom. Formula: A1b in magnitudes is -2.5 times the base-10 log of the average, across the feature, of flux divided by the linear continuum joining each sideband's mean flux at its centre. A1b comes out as 0.006 mag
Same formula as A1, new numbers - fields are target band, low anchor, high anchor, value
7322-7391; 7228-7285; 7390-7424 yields -1.02 Angstrom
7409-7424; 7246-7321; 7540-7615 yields 0.56 Angstrom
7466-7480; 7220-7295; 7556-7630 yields 0.07 Angstrom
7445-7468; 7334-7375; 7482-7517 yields 0.03 Angstrom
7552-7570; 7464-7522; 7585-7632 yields 0.02 Angstrom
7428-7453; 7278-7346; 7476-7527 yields 0.07 Angstrom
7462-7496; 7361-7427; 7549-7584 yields -0.10 Angstrom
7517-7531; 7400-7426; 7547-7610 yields -0.21 Angstrom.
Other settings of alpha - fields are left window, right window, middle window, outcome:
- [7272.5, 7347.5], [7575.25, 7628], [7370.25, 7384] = 0.01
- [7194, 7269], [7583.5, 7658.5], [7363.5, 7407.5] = 0.01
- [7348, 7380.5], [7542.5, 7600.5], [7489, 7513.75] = 0.01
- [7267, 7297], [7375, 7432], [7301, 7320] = -0.02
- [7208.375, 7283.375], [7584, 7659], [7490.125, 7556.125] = 0.00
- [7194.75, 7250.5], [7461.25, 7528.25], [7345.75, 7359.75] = 0.00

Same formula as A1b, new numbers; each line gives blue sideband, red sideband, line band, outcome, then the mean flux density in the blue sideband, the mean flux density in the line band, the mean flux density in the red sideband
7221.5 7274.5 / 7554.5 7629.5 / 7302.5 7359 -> -0.007 mag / 26.6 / 26.4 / 25.1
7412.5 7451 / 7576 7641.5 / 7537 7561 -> -0.005 mag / 25.4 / 25.3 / 25.1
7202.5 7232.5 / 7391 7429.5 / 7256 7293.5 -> -0.002 mag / 26.8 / 26.4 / 25.3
